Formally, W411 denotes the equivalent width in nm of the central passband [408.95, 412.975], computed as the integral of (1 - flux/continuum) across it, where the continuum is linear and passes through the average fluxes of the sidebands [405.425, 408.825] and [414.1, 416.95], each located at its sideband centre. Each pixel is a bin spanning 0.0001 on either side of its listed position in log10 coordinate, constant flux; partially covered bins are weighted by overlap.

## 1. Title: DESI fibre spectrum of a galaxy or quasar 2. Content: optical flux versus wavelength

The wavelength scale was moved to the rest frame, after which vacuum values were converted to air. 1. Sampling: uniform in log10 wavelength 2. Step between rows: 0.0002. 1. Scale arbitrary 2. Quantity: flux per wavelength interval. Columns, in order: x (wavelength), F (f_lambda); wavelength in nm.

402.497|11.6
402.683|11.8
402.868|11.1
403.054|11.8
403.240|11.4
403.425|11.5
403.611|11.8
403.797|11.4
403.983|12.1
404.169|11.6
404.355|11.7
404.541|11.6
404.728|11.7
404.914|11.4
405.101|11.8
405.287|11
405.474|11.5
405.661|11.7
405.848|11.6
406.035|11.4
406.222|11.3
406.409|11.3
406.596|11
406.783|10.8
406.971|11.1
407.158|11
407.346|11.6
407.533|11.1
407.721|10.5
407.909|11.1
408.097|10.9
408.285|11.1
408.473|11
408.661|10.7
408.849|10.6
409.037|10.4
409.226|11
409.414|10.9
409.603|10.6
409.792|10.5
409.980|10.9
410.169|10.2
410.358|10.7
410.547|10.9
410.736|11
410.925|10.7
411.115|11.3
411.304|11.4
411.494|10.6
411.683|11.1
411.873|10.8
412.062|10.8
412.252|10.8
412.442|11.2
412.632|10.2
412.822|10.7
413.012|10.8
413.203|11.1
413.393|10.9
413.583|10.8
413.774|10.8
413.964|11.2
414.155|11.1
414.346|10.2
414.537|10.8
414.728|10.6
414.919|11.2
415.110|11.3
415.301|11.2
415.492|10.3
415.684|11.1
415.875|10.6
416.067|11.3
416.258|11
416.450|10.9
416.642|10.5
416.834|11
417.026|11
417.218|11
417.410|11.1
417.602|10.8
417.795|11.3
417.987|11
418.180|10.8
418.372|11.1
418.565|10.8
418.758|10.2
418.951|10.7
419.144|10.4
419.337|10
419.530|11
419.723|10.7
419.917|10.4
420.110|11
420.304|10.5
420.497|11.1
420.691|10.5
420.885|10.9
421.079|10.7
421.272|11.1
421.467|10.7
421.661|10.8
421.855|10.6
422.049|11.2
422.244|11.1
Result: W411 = 0.08 nm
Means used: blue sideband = 11.1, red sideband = 10.9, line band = 10.8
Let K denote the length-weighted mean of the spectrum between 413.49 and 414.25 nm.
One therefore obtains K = 11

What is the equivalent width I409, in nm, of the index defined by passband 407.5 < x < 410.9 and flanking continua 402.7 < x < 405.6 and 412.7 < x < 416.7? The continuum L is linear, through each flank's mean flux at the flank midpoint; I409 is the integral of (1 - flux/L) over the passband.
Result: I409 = 0.14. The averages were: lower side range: 11.6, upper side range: 10.9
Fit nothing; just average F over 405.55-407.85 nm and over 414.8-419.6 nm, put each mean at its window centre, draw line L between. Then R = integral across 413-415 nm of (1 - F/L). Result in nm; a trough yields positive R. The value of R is 0.02 nm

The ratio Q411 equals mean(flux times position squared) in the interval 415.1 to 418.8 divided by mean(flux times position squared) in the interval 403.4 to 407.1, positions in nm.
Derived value 1.01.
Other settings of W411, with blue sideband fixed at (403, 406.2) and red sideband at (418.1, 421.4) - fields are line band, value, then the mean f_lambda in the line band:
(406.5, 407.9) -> 0.050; 11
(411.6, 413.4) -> 0.046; 10.8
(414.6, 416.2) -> 0.000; 11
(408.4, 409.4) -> 0.051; 10.8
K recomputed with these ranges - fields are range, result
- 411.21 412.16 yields 10.9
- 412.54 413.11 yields 10.6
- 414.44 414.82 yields 10.7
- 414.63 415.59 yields 10.9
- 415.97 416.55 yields 11.1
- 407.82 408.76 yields 11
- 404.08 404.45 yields 11.7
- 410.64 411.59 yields 11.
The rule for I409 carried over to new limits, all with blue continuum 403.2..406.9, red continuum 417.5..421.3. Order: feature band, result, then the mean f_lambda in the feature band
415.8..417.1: 0.00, 10.9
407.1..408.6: 0.04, 11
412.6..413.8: 0.03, 10.8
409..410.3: 0.07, 10.7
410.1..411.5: 0.04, 10.9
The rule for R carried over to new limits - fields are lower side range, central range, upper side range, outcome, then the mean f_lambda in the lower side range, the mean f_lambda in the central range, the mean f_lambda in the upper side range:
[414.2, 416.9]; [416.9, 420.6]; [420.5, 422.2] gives 0.021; 10.9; 10.8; 10.8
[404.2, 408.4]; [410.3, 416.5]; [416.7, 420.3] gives 0.056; 11.3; 10.9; 10.8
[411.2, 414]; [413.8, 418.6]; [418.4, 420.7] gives -0.081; 10.9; 10.9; 10.6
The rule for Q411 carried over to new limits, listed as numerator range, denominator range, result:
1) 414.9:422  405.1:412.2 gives 1.03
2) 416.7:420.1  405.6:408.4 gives 1.02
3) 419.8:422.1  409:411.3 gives 1.05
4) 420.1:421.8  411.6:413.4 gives 1.04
